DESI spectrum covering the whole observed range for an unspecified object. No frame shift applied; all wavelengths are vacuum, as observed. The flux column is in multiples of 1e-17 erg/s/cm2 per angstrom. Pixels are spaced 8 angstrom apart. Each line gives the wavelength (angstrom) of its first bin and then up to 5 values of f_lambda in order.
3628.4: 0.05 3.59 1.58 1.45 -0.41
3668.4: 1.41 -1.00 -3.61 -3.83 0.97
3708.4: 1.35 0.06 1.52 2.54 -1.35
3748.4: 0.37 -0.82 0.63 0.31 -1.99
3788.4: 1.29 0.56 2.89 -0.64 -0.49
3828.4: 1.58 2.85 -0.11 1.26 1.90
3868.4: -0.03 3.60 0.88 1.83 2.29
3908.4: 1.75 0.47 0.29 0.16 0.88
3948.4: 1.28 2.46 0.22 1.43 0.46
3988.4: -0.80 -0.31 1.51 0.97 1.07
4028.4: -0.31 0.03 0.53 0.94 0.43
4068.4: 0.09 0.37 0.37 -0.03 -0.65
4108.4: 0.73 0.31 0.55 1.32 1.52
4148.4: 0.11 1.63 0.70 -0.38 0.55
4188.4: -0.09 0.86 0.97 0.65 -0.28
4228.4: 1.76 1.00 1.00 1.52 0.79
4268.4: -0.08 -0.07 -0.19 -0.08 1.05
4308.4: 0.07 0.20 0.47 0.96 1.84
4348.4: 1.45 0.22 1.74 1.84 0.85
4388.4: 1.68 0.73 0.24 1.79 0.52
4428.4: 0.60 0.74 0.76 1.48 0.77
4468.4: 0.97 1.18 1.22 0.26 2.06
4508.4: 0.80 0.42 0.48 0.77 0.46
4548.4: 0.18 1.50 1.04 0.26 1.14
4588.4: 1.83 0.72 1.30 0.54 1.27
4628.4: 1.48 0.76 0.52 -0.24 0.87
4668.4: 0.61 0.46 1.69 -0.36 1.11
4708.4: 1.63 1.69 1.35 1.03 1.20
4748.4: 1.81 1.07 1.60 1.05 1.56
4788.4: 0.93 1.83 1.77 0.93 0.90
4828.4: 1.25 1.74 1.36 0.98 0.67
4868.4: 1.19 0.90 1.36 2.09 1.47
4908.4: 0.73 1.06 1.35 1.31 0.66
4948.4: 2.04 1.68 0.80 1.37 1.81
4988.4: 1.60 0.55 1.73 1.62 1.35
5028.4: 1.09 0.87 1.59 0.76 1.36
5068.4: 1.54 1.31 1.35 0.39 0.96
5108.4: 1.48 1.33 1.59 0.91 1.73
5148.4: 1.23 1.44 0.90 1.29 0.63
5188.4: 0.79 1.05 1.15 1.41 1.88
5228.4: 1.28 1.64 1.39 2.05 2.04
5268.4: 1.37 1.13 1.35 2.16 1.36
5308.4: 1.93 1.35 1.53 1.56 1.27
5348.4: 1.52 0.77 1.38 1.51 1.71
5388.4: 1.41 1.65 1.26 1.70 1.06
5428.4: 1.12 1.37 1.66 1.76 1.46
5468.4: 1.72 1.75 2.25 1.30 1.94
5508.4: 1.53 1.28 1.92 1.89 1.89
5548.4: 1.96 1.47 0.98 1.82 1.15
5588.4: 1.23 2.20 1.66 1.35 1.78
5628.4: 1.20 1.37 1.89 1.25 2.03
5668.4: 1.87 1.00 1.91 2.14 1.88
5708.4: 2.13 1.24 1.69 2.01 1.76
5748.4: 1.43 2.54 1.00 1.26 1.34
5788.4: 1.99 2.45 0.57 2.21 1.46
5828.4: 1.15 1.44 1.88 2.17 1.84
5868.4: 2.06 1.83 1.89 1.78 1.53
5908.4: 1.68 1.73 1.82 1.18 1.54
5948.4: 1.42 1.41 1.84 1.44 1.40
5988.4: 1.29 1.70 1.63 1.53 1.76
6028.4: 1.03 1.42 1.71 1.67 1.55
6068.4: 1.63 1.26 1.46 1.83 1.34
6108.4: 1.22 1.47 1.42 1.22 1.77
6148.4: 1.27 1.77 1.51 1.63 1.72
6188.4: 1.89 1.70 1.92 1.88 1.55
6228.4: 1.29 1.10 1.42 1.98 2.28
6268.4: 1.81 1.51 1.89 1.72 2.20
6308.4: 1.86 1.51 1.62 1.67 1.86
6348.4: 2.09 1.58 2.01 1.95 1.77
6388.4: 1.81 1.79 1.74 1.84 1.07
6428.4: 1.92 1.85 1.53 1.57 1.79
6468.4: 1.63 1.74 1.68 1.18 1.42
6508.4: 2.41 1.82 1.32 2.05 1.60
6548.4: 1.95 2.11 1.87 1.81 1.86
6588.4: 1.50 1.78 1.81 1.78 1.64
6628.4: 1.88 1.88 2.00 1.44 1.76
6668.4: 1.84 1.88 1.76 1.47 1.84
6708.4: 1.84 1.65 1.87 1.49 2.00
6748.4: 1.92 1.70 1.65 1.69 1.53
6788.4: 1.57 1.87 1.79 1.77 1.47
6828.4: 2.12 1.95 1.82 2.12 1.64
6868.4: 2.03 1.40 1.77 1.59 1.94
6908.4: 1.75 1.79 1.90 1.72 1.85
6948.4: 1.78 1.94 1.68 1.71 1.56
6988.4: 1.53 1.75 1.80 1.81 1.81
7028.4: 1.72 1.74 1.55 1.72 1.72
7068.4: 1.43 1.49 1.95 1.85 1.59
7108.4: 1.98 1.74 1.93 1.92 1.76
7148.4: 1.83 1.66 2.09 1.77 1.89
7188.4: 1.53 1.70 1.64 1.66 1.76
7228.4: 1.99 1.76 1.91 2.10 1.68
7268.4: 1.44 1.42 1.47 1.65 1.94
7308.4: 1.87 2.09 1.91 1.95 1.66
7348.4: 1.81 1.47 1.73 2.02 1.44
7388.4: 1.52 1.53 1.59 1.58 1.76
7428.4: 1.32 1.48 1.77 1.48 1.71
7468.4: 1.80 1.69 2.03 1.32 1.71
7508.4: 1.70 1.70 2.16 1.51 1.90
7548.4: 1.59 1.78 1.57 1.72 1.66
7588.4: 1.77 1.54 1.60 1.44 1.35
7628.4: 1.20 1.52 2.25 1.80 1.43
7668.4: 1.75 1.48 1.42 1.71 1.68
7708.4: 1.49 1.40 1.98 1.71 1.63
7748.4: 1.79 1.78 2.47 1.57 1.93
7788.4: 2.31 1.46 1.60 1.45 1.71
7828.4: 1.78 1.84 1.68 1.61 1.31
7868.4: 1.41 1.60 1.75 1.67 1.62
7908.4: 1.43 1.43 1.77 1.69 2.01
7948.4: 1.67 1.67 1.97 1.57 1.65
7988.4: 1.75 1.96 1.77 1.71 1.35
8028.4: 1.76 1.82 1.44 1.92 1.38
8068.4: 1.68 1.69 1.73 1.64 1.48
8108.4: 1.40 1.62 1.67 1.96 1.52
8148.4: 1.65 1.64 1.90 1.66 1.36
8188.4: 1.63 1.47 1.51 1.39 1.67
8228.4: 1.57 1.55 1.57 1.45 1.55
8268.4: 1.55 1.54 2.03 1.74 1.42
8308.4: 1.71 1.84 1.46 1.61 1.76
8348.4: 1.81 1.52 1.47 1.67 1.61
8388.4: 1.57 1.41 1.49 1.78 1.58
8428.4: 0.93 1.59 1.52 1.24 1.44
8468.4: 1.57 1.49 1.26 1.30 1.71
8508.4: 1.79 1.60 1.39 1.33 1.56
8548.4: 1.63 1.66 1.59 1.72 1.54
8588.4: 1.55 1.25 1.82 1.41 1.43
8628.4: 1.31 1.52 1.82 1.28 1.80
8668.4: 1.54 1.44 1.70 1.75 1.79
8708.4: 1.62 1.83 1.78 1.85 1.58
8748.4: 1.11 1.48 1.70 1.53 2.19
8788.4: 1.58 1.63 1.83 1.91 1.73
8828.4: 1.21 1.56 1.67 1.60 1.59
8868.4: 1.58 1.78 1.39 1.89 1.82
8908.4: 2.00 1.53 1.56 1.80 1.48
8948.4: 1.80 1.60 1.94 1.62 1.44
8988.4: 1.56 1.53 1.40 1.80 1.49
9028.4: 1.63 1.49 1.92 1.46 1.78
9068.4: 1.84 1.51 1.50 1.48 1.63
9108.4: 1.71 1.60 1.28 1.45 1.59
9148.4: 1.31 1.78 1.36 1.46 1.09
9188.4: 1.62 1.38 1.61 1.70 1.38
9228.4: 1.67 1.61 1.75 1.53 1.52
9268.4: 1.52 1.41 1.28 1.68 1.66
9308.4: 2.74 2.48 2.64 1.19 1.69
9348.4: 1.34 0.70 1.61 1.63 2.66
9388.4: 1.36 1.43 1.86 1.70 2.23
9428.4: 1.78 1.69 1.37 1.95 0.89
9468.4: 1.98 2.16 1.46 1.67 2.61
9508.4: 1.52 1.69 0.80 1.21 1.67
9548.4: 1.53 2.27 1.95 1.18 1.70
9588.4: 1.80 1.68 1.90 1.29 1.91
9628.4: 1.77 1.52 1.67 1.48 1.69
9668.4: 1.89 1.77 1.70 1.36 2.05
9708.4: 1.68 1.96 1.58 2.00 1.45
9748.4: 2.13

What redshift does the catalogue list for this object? 0.182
